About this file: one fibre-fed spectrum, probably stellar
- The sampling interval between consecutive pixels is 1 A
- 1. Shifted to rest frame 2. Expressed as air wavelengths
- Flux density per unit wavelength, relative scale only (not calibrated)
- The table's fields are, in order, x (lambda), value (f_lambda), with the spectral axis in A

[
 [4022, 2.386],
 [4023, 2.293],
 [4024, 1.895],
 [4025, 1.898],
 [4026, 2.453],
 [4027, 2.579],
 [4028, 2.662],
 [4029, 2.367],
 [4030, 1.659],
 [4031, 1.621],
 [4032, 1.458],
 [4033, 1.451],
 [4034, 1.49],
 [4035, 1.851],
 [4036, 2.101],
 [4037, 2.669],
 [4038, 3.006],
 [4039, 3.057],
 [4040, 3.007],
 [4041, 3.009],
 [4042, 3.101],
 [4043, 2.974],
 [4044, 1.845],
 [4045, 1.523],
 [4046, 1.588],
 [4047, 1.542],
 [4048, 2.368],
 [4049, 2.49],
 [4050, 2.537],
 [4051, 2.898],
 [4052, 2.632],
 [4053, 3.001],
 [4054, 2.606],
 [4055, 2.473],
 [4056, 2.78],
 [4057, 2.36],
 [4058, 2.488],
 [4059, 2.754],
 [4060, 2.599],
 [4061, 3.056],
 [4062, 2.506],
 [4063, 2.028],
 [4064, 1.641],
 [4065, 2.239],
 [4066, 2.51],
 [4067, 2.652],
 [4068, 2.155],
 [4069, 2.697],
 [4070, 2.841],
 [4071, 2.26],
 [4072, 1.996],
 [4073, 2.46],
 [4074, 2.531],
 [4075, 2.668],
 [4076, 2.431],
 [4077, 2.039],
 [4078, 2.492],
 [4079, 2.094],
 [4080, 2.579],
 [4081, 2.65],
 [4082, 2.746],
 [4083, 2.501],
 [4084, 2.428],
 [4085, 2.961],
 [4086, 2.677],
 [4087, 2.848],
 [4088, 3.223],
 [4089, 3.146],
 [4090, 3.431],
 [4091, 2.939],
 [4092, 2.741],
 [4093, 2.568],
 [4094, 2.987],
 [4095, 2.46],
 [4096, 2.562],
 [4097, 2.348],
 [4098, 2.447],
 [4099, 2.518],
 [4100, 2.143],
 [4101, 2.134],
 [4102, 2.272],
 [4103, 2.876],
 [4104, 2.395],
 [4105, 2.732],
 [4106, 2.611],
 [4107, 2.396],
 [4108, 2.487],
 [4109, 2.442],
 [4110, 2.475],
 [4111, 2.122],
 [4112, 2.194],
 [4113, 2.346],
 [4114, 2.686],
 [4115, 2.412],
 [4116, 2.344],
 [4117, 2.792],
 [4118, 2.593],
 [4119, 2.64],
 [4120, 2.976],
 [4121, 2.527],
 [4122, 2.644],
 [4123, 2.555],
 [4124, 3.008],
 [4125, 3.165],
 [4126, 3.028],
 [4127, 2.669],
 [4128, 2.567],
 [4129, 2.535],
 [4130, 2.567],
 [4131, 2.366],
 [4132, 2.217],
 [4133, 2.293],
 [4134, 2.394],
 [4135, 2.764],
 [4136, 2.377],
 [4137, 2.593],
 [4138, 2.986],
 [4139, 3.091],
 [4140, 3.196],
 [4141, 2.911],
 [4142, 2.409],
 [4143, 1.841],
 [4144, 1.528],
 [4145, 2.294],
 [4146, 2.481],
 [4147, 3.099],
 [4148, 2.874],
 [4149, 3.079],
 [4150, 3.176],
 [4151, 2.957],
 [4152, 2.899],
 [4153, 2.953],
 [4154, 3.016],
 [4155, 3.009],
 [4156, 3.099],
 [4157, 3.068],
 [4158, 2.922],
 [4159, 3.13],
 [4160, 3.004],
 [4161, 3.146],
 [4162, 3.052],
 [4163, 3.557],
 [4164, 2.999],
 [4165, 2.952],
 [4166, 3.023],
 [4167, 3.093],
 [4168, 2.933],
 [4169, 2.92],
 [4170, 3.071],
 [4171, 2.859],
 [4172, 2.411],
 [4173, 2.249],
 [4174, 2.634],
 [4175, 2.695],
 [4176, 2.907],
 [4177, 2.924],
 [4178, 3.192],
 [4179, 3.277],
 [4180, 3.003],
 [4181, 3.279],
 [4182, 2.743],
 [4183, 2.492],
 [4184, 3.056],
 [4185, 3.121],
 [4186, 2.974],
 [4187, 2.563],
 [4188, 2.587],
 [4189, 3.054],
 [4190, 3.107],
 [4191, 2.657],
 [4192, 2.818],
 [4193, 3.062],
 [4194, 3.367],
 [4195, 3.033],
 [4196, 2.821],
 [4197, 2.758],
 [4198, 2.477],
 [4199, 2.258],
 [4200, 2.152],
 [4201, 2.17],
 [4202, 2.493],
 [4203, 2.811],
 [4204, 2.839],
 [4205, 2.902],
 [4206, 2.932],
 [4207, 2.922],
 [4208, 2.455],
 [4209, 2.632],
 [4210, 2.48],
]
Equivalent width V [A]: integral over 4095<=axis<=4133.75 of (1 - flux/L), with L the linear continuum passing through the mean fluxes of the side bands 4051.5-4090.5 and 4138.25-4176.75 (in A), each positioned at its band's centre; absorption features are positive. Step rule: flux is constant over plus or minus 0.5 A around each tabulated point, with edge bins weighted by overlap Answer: 2.7 A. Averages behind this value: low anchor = 2.57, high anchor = 2.86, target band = 2.53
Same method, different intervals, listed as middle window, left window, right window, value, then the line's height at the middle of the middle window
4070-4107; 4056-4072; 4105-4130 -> -1.0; 2.52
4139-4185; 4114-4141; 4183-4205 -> -2.7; 2.72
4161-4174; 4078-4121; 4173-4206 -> -0.8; 2.76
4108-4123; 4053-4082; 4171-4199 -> 0.6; 2.62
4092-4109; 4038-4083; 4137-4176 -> 0.9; 2.64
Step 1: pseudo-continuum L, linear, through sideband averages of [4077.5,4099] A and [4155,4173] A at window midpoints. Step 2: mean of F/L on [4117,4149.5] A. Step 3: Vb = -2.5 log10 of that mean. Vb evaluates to 0.094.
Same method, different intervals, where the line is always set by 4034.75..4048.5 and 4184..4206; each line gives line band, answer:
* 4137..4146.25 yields 0.05 mag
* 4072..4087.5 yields -0.01 mag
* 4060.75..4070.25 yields 0.03 mag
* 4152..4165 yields -0.14 mag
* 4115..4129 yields -0.05 mag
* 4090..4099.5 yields -0.05 mag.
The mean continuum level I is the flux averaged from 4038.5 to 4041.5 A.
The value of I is 3.02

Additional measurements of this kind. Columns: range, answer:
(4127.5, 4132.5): 2.45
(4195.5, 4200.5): 2.49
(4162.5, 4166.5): 3.13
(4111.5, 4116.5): 2.4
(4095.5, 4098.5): 2.45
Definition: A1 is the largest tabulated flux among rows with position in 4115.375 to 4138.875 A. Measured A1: 3.165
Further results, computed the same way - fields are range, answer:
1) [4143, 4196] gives 3.557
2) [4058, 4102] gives 3.431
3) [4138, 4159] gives 3.196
